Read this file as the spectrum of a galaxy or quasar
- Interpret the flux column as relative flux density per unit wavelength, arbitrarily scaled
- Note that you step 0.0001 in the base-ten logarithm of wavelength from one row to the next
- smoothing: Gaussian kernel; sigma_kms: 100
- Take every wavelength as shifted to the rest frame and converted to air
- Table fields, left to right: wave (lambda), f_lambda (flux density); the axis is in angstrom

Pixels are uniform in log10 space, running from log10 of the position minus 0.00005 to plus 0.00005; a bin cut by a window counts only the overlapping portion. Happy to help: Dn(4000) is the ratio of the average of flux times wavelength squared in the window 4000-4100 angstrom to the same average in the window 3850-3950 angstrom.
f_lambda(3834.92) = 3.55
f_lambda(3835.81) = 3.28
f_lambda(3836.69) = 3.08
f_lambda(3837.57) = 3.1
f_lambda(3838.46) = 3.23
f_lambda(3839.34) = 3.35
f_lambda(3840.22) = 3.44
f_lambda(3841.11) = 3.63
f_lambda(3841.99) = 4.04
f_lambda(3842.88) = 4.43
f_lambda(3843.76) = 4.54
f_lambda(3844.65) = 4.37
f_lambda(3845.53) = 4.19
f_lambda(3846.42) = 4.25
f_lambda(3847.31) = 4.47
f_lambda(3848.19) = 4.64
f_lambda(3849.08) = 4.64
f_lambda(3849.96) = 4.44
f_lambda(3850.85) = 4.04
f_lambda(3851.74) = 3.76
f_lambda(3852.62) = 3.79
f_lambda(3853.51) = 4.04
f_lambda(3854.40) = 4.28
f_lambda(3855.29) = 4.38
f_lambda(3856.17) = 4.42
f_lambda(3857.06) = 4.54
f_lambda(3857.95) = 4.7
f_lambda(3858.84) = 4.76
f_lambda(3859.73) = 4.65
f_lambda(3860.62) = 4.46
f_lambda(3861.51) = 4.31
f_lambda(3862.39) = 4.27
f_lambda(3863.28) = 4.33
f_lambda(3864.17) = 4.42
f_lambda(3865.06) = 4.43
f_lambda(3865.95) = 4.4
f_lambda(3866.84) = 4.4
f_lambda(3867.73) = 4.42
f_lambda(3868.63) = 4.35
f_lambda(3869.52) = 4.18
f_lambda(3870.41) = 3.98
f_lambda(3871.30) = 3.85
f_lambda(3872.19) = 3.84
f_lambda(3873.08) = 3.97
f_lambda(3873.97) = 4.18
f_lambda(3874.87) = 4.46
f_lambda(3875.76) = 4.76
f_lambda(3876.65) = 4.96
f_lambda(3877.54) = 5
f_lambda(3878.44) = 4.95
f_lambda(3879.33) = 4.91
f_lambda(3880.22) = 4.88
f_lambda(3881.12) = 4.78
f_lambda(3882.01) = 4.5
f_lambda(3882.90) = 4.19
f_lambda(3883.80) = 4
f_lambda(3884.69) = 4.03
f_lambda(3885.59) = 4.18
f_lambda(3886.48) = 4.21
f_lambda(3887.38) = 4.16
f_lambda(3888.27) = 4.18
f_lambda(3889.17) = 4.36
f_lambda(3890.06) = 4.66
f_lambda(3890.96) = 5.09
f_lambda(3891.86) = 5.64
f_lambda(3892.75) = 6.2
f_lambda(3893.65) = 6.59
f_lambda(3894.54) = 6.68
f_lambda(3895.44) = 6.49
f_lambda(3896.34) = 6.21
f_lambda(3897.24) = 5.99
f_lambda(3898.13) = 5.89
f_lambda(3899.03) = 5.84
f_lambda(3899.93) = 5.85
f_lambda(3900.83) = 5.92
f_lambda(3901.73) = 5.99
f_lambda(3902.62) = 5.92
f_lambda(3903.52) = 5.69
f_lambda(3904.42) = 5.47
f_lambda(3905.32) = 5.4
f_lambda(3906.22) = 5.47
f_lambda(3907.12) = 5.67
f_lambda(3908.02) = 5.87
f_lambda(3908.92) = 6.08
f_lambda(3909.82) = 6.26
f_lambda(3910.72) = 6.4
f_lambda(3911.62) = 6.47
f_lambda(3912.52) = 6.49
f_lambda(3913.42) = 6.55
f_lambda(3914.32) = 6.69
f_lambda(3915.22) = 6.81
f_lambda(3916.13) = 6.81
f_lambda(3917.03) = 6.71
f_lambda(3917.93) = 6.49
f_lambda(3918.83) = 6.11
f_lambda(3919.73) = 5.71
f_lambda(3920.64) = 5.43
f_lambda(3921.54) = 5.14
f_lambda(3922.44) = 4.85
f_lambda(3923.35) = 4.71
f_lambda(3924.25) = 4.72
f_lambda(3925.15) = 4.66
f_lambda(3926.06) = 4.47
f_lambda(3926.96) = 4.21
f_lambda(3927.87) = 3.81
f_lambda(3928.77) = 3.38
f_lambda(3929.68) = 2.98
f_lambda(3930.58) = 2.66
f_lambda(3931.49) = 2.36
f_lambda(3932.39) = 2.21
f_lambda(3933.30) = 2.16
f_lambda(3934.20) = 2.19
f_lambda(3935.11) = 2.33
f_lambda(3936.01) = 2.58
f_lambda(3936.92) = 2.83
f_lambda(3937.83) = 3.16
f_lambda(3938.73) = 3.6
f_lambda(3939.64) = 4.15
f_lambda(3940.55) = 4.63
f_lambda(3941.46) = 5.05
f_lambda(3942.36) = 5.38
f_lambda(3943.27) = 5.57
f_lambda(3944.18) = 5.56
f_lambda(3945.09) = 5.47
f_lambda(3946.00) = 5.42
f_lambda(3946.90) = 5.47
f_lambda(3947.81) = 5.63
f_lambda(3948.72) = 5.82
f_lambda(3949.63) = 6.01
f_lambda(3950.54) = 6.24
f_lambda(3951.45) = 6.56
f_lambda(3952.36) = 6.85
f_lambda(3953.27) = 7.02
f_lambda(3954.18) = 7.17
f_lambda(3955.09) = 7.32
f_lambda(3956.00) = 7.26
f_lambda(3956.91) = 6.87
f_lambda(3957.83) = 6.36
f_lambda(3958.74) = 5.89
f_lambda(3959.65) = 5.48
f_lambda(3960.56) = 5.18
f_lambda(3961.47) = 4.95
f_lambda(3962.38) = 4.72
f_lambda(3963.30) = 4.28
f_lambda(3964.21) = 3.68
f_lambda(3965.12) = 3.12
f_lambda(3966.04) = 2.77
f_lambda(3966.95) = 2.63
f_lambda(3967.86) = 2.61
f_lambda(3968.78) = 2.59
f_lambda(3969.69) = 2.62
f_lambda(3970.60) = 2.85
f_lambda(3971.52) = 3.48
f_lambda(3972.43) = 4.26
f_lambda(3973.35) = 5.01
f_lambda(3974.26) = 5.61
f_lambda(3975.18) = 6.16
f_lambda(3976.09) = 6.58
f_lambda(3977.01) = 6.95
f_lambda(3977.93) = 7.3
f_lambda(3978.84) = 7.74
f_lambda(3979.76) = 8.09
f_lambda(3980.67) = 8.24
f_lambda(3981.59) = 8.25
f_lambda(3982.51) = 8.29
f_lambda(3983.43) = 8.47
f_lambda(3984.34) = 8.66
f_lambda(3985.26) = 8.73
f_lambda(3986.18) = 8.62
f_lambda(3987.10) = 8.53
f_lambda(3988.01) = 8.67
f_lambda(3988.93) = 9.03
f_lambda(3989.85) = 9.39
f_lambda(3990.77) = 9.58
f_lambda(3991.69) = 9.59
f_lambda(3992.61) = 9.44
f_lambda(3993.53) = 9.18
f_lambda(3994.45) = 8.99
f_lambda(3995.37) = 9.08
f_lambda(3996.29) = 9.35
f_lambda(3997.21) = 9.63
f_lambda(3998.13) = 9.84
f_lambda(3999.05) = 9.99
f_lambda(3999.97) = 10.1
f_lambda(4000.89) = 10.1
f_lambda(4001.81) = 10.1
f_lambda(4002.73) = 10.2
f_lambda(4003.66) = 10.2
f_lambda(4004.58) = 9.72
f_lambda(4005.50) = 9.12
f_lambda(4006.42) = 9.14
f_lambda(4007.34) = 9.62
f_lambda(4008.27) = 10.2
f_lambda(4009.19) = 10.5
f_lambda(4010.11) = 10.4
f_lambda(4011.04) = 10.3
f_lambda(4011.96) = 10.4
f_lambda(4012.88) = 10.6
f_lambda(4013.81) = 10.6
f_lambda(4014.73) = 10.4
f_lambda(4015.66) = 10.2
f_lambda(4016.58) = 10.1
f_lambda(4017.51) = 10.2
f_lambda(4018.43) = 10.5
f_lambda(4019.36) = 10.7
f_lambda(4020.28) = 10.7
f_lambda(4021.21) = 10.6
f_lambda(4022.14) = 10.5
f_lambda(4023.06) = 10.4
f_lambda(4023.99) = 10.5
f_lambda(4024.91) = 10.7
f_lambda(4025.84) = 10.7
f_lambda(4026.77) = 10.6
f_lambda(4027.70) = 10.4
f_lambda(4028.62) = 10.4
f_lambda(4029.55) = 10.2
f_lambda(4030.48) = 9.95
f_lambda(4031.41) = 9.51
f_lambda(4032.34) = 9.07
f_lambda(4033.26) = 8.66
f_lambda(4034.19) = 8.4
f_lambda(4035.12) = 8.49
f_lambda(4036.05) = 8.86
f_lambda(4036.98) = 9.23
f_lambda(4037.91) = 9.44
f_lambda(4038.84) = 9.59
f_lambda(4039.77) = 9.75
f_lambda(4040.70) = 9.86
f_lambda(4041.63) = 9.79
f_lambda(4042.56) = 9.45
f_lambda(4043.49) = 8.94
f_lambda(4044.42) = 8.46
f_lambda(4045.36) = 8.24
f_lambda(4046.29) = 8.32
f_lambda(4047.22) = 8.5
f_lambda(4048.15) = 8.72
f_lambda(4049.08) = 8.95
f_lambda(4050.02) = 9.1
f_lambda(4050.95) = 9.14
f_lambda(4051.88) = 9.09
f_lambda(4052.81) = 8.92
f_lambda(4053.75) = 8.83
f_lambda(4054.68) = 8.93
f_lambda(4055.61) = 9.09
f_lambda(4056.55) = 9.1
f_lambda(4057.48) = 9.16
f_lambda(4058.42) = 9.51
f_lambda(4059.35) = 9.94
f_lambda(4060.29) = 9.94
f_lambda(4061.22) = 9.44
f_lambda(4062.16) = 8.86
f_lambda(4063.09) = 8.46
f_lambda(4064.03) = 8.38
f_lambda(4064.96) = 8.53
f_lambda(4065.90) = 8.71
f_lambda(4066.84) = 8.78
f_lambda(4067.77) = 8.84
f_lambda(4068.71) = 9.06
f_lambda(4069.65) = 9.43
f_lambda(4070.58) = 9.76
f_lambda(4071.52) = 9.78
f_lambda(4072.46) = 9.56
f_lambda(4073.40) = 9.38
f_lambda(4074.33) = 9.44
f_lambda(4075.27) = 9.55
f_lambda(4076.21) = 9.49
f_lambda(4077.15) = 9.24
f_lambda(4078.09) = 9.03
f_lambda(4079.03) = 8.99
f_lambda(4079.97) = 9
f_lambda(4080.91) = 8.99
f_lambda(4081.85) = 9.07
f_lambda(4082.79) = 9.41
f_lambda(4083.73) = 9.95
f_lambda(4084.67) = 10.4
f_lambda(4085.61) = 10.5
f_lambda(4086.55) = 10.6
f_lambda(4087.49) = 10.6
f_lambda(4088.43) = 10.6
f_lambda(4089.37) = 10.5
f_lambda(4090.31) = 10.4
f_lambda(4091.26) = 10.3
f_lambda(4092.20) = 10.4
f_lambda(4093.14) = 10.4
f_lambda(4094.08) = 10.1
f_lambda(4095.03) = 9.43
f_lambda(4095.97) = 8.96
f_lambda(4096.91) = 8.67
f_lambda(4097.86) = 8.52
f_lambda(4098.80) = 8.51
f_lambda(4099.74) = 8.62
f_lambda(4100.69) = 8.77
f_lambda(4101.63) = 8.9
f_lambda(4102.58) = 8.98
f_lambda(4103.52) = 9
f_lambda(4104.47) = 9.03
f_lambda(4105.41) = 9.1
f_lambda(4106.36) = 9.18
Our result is 2.14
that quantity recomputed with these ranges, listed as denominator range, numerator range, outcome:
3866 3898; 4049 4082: 2.10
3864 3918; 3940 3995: 1.25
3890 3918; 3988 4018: 1.70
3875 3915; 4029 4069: 1.80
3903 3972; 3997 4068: 2.05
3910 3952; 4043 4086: 2.02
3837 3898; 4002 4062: 2.33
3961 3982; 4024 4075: 1.94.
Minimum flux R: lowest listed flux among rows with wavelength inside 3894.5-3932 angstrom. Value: 2.36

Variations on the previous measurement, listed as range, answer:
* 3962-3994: 2.59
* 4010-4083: 8.24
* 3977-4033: 6.95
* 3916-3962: 2.16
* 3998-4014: 9.12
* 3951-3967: 2.63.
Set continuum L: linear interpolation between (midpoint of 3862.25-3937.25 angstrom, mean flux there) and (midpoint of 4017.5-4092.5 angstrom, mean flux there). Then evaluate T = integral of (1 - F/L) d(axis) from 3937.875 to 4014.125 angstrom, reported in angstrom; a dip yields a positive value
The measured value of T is 1.3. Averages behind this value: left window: 4.88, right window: 9.52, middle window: 7.15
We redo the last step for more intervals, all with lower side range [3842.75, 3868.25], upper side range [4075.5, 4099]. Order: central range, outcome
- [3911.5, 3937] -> 5.7 angstrom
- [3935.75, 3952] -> 3.6 angstrom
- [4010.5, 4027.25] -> -4.9 angstrom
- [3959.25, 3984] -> 6.3 angstrom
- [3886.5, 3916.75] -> -2.3 angstrom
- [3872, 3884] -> 0.8 angstrom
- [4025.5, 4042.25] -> -2.2 angstrom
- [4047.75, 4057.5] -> -0.1 angstrom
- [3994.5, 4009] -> -3.8 angstrom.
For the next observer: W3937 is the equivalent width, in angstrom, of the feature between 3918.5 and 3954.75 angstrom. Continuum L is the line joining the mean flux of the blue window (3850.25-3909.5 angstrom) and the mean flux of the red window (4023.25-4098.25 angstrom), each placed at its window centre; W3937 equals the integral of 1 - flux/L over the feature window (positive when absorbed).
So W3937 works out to 9.8 angstrom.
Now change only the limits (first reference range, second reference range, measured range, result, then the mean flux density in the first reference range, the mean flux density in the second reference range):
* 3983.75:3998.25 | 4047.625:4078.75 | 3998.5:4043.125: -4.1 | 9.12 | 9.15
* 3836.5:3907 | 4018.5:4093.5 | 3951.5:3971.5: 6.0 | 4.65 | 9.52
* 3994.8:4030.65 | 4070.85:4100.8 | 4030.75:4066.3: 3.1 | 10.2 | 9.61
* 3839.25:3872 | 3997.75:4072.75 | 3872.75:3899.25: 1.0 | 4.27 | 9.6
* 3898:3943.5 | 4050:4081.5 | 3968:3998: -2.8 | 4.92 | 9.16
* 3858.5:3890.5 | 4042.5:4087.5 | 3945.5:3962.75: 0.8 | 4.4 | 9.2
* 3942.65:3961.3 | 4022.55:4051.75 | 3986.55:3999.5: -2.6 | 6.13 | 9.43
